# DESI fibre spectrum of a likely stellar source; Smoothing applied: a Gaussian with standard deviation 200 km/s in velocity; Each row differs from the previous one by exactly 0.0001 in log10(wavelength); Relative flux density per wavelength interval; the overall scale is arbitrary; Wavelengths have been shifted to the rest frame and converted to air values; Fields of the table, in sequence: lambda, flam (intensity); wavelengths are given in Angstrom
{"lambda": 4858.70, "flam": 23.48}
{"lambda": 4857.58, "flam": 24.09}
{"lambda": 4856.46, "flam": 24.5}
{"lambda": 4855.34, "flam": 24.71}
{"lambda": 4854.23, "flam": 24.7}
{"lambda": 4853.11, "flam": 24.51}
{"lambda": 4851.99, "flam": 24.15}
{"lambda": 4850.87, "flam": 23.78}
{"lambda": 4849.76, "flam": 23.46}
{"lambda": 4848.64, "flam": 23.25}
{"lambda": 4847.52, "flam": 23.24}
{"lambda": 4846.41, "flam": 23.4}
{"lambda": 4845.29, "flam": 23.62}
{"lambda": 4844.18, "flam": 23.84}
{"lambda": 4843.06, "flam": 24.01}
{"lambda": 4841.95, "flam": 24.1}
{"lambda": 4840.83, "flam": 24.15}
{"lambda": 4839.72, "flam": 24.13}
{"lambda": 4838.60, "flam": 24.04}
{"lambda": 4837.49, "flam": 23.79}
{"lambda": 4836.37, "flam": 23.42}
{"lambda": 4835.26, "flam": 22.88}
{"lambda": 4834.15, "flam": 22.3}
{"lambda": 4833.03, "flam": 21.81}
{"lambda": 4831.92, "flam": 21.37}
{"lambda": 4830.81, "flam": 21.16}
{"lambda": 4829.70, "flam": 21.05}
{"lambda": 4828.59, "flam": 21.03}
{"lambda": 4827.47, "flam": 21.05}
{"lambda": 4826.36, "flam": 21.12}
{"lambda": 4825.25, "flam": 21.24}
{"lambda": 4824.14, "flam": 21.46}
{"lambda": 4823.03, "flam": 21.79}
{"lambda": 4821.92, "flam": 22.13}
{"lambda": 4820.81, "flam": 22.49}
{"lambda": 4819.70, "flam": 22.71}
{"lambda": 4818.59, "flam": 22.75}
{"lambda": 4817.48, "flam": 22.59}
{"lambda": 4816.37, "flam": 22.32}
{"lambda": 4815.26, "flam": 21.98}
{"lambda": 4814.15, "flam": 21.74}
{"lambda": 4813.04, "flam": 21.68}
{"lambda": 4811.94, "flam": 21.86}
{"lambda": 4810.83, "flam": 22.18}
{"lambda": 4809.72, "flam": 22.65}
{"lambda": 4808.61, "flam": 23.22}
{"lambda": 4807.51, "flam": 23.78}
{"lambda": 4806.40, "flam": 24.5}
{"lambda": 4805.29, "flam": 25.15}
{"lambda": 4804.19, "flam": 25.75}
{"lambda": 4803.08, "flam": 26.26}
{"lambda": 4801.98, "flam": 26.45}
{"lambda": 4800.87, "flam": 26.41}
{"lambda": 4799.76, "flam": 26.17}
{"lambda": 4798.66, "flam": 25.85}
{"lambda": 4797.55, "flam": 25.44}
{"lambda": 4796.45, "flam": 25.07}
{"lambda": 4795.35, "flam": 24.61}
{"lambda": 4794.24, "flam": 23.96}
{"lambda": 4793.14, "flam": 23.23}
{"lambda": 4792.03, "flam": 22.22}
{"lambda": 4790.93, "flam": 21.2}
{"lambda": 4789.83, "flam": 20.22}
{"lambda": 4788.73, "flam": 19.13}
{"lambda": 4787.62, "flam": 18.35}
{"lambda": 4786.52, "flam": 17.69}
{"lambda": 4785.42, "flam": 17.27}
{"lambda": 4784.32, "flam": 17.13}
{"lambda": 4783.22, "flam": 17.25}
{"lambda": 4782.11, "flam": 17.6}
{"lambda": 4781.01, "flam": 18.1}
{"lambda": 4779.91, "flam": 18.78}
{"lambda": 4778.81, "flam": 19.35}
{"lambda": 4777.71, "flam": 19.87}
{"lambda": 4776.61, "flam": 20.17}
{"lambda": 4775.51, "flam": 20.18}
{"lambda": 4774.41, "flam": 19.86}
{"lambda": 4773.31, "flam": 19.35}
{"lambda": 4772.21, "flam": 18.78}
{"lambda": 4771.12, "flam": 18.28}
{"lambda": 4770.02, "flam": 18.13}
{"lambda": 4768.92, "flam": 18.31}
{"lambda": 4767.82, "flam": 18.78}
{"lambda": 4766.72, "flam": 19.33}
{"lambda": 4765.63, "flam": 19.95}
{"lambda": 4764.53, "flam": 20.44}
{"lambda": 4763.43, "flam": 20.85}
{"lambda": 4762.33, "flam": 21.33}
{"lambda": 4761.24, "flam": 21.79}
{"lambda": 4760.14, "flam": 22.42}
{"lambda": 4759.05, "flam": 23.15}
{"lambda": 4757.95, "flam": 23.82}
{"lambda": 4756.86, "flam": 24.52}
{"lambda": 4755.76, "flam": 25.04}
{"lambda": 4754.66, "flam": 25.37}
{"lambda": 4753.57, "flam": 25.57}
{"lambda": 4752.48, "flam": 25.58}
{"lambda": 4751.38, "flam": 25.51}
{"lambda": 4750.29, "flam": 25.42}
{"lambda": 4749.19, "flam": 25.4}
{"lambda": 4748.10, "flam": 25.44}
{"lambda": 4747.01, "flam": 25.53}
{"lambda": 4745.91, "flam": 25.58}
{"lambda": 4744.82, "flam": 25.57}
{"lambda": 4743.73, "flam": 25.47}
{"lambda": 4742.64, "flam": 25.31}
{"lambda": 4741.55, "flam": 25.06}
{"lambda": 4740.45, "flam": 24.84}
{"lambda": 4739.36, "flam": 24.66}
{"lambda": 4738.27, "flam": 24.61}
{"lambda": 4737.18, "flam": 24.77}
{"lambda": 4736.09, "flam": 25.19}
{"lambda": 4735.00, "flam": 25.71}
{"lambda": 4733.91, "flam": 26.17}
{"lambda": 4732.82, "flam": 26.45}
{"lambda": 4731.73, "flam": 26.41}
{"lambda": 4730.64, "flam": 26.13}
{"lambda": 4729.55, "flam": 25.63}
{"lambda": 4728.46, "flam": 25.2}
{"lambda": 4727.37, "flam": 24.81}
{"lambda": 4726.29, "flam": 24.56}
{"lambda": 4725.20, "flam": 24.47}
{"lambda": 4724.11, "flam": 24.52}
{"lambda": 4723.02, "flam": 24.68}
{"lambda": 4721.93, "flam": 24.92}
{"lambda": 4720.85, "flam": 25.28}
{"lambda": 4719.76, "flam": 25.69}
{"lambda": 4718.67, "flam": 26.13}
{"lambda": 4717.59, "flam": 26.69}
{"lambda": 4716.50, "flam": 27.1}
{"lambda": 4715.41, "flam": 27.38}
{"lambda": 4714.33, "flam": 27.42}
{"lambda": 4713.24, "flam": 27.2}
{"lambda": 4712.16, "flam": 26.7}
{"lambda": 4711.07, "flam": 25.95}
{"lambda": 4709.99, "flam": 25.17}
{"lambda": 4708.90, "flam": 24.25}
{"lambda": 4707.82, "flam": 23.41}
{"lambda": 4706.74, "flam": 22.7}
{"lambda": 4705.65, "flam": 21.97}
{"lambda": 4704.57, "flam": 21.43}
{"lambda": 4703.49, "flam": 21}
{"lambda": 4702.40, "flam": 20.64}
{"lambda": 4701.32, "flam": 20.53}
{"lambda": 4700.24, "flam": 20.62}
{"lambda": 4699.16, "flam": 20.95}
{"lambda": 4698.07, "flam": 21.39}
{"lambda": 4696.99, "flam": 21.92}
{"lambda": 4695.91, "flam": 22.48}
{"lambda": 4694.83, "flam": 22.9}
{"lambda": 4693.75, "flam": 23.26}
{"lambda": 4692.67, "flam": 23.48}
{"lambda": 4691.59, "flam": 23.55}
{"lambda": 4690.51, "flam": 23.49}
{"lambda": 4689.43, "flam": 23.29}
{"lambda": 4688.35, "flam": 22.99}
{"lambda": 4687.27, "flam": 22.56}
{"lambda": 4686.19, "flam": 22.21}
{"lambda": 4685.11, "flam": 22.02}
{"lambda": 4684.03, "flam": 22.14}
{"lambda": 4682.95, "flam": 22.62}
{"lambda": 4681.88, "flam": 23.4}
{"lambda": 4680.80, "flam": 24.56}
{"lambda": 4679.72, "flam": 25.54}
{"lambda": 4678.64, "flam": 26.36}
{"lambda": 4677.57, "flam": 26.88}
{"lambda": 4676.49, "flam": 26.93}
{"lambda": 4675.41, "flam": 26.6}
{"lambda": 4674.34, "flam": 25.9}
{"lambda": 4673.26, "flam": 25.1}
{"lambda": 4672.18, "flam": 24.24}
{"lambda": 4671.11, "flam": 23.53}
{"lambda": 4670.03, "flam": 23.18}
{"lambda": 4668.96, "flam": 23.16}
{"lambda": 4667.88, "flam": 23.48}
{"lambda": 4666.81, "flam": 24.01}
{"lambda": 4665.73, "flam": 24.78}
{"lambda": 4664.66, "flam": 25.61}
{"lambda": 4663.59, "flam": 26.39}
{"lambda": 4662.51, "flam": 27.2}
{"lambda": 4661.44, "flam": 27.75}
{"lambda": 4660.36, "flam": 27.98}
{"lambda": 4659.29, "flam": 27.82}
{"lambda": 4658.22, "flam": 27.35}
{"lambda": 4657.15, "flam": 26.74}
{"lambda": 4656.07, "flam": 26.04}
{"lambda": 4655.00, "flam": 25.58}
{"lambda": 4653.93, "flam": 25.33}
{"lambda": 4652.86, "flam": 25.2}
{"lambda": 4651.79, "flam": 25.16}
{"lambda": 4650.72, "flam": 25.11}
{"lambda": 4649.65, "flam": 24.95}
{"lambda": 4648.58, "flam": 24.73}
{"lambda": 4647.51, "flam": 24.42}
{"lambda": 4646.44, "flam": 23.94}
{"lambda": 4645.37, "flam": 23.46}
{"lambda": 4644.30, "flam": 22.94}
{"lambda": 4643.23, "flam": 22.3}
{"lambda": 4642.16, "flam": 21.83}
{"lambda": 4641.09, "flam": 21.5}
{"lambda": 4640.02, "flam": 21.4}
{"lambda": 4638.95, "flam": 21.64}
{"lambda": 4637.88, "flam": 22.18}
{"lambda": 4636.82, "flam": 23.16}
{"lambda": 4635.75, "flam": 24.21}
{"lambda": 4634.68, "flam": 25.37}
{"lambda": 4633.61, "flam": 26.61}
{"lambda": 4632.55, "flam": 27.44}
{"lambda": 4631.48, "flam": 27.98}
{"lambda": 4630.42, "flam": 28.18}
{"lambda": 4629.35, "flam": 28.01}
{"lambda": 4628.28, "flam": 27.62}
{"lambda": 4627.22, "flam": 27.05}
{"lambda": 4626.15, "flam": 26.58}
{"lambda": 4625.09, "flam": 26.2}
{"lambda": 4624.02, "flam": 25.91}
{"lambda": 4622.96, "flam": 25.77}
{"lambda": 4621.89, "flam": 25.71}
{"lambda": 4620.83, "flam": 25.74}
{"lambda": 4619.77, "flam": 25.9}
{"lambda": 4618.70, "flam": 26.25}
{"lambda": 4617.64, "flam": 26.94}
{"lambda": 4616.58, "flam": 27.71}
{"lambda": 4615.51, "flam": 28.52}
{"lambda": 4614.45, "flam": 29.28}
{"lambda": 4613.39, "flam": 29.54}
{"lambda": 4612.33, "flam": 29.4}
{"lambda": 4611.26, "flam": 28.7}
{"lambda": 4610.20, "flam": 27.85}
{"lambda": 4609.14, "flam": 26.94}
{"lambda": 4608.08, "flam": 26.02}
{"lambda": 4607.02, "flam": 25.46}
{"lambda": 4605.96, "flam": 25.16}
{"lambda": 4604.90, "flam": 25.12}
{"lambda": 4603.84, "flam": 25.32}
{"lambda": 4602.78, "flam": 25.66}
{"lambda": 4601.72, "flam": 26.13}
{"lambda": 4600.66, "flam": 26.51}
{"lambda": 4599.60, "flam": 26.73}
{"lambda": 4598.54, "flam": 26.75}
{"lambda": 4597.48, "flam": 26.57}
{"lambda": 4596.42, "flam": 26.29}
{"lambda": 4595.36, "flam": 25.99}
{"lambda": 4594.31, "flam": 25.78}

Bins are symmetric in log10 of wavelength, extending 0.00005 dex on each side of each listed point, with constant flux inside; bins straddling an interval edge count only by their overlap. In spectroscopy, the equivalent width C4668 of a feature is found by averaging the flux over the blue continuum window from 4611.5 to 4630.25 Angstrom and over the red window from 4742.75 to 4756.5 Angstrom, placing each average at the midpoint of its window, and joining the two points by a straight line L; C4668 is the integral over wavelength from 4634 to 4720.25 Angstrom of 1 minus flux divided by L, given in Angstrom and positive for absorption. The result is 7.2 Angstrom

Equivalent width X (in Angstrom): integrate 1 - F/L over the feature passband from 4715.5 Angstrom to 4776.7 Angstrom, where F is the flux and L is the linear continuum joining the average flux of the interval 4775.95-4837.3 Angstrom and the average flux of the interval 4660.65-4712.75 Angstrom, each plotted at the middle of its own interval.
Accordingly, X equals -2.4 Angstrom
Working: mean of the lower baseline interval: 23.8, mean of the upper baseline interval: 22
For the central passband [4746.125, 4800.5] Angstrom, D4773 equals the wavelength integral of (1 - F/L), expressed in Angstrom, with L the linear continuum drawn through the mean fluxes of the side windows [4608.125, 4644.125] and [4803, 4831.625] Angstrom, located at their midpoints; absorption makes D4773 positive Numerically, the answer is 3.9 Angstrom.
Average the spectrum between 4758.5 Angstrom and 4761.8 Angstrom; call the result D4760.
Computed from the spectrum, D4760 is 22.5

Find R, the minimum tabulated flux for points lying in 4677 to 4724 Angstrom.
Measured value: 20.53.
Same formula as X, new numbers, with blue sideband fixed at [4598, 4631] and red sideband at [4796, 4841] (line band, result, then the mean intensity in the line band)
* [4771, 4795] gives 4.3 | 19.5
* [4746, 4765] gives 0.2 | 24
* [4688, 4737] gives 1.5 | 24.3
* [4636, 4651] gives 1.8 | 23.1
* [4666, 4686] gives 1.0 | 24.4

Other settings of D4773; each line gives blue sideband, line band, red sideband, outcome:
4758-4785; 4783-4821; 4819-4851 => -2.81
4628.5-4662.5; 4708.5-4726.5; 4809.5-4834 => -1.55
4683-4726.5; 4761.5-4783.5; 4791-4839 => 3.81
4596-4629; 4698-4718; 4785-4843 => 0.79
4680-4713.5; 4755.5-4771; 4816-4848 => 1.11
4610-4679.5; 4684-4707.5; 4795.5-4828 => 2.65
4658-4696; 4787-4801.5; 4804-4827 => -0.21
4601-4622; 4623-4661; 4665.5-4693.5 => 0.60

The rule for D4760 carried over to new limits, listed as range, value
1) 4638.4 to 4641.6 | 21.5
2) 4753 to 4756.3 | 25.4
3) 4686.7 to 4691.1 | 23.1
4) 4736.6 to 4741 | 24.7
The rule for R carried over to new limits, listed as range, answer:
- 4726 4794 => 17.13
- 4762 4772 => 18.13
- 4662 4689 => 22.02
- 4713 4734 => 24.47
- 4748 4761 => 22.42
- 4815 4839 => 21.03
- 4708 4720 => 24.25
